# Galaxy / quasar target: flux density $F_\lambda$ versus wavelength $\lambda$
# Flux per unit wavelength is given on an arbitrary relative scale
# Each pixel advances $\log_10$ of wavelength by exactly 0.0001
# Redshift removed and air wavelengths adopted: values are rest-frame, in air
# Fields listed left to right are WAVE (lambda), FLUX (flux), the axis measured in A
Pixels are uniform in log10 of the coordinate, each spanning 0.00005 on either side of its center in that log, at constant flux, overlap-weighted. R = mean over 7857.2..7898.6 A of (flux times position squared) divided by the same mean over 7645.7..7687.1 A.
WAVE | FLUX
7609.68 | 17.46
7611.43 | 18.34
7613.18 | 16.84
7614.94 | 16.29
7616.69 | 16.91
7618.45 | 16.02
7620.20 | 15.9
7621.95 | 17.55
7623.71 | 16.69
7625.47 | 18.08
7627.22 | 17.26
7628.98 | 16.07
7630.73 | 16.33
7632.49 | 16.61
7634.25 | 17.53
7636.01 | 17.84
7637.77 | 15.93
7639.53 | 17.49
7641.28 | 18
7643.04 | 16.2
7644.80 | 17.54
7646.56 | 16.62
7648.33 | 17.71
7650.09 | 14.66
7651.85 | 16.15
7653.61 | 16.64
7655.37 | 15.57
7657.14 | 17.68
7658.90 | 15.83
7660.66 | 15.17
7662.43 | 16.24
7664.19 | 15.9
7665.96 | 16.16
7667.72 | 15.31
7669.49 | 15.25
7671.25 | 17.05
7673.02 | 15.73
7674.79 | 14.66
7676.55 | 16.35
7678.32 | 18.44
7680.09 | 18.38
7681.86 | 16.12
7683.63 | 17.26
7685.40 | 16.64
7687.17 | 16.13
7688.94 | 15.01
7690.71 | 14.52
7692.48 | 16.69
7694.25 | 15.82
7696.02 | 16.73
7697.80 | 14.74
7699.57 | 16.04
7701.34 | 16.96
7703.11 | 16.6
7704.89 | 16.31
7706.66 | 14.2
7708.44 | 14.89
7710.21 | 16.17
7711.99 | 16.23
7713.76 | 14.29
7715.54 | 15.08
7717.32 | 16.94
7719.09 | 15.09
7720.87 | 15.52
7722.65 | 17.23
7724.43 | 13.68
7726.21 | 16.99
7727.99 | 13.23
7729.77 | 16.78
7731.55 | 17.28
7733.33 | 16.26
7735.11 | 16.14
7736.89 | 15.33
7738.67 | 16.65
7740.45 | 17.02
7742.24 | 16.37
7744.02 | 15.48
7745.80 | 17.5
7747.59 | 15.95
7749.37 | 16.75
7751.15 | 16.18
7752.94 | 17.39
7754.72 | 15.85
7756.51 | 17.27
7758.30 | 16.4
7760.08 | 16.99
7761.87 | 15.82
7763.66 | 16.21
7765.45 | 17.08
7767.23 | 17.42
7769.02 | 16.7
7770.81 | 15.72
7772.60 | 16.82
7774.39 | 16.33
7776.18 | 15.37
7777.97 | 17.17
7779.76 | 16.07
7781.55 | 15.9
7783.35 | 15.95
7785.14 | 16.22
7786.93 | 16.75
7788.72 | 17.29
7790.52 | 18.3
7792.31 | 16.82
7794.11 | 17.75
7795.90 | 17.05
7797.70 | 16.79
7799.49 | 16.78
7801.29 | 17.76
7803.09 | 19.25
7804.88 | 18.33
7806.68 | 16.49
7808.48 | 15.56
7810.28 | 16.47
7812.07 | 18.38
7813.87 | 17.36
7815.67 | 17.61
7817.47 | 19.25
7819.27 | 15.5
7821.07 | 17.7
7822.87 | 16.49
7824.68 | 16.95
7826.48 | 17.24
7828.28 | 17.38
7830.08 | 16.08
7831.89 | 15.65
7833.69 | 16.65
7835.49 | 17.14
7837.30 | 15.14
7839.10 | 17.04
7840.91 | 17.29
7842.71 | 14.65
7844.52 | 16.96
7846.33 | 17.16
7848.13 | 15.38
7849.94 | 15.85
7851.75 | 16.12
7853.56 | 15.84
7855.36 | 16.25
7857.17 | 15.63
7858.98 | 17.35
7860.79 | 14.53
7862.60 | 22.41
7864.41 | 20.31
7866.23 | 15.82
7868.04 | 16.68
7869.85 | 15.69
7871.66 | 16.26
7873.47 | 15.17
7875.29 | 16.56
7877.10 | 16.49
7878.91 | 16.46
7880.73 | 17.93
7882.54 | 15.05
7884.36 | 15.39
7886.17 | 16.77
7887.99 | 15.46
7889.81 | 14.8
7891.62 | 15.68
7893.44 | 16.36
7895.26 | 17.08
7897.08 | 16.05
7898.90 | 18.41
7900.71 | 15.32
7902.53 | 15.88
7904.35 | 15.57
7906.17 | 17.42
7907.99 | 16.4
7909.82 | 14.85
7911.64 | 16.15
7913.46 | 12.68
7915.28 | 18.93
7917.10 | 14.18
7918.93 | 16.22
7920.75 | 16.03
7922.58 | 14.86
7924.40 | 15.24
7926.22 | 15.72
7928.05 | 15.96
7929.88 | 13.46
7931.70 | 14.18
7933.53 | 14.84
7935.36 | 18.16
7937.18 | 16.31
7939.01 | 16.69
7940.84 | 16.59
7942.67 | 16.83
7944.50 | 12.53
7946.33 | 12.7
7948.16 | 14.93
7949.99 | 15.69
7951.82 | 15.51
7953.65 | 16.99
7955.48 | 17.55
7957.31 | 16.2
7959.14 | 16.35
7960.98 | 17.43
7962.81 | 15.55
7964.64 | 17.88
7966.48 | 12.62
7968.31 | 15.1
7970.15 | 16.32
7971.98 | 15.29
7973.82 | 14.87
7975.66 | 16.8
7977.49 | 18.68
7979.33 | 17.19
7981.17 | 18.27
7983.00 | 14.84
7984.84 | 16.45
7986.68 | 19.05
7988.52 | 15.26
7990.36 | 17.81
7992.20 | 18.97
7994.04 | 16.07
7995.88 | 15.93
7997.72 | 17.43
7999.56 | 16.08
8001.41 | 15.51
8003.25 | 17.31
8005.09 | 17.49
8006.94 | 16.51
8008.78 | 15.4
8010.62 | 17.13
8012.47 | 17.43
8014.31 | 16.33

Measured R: 1.1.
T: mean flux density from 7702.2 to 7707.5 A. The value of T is 15.7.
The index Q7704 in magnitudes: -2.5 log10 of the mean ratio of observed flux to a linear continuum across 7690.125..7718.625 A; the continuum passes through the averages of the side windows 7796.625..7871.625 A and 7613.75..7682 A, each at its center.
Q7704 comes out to 0.06 mag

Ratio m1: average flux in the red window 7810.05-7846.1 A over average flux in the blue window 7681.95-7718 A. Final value 1.1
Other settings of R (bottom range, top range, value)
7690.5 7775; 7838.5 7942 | 1.04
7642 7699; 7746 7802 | 1.06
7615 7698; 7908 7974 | 1.02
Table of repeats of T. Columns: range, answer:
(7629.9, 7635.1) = 16.8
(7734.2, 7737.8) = 15.8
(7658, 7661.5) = 15.5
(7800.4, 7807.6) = 17.9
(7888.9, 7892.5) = 15.3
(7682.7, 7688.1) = 16.7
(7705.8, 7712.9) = 15.4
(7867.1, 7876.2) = 16.1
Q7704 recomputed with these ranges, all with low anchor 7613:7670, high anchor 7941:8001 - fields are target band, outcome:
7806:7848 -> -0.026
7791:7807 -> -0.071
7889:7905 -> 0.010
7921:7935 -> 0.083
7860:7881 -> -0.045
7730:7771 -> -0.006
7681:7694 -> 0.031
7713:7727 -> 0.059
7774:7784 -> 0.020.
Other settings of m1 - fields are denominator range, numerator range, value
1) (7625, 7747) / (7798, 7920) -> 1.02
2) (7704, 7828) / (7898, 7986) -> 0.96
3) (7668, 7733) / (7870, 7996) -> 1.00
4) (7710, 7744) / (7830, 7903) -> 1.03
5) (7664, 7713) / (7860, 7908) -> 1.03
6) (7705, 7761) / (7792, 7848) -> 1.06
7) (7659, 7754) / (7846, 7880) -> 1.04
